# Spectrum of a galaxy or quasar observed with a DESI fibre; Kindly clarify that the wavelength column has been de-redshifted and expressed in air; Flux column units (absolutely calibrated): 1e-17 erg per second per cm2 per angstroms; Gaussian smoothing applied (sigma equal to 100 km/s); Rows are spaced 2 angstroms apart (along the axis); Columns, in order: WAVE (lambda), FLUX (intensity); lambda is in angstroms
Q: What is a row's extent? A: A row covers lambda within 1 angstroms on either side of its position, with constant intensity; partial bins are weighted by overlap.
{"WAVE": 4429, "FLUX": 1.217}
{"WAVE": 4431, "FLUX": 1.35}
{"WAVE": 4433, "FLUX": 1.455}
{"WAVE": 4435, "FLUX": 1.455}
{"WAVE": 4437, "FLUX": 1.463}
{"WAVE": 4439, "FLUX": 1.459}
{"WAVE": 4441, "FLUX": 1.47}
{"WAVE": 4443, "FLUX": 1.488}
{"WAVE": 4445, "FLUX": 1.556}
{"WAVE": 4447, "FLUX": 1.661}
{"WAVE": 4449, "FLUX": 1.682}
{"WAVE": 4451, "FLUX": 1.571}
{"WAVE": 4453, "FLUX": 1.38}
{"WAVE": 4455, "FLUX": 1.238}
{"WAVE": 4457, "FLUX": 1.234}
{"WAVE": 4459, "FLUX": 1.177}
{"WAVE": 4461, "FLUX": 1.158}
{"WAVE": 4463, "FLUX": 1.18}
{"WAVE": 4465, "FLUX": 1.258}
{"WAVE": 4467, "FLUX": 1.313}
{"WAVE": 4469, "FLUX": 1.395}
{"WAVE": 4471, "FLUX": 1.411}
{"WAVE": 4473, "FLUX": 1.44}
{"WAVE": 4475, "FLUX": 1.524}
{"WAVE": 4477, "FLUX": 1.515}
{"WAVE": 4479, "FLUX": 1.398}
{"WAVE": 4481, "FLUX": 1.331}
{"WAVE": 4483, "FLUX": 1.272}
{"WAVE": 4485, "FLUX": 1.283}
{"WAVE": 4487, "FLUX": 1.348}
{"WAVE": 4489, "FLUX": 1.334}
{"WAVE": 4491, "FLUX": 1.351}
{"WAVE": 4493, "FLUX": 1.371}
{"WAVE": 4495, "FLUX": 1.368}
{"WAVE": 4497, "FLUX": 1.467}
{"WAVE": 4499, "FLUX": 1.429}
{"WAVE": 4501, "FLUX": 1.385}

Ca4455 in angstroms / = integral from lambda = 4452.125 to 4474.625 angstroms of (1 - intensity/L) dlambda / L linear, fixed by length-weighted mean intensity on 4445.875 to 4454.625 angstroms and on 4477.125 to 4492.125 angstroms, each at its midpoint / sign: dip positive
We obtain 2.6 angstroms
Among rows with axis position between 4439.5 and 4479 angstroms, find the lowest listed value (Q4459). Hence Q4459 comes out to 1.158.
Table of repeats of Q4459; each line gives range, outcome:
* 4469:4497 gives 1.272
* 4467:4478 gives 1.313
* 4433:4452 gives 1.455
